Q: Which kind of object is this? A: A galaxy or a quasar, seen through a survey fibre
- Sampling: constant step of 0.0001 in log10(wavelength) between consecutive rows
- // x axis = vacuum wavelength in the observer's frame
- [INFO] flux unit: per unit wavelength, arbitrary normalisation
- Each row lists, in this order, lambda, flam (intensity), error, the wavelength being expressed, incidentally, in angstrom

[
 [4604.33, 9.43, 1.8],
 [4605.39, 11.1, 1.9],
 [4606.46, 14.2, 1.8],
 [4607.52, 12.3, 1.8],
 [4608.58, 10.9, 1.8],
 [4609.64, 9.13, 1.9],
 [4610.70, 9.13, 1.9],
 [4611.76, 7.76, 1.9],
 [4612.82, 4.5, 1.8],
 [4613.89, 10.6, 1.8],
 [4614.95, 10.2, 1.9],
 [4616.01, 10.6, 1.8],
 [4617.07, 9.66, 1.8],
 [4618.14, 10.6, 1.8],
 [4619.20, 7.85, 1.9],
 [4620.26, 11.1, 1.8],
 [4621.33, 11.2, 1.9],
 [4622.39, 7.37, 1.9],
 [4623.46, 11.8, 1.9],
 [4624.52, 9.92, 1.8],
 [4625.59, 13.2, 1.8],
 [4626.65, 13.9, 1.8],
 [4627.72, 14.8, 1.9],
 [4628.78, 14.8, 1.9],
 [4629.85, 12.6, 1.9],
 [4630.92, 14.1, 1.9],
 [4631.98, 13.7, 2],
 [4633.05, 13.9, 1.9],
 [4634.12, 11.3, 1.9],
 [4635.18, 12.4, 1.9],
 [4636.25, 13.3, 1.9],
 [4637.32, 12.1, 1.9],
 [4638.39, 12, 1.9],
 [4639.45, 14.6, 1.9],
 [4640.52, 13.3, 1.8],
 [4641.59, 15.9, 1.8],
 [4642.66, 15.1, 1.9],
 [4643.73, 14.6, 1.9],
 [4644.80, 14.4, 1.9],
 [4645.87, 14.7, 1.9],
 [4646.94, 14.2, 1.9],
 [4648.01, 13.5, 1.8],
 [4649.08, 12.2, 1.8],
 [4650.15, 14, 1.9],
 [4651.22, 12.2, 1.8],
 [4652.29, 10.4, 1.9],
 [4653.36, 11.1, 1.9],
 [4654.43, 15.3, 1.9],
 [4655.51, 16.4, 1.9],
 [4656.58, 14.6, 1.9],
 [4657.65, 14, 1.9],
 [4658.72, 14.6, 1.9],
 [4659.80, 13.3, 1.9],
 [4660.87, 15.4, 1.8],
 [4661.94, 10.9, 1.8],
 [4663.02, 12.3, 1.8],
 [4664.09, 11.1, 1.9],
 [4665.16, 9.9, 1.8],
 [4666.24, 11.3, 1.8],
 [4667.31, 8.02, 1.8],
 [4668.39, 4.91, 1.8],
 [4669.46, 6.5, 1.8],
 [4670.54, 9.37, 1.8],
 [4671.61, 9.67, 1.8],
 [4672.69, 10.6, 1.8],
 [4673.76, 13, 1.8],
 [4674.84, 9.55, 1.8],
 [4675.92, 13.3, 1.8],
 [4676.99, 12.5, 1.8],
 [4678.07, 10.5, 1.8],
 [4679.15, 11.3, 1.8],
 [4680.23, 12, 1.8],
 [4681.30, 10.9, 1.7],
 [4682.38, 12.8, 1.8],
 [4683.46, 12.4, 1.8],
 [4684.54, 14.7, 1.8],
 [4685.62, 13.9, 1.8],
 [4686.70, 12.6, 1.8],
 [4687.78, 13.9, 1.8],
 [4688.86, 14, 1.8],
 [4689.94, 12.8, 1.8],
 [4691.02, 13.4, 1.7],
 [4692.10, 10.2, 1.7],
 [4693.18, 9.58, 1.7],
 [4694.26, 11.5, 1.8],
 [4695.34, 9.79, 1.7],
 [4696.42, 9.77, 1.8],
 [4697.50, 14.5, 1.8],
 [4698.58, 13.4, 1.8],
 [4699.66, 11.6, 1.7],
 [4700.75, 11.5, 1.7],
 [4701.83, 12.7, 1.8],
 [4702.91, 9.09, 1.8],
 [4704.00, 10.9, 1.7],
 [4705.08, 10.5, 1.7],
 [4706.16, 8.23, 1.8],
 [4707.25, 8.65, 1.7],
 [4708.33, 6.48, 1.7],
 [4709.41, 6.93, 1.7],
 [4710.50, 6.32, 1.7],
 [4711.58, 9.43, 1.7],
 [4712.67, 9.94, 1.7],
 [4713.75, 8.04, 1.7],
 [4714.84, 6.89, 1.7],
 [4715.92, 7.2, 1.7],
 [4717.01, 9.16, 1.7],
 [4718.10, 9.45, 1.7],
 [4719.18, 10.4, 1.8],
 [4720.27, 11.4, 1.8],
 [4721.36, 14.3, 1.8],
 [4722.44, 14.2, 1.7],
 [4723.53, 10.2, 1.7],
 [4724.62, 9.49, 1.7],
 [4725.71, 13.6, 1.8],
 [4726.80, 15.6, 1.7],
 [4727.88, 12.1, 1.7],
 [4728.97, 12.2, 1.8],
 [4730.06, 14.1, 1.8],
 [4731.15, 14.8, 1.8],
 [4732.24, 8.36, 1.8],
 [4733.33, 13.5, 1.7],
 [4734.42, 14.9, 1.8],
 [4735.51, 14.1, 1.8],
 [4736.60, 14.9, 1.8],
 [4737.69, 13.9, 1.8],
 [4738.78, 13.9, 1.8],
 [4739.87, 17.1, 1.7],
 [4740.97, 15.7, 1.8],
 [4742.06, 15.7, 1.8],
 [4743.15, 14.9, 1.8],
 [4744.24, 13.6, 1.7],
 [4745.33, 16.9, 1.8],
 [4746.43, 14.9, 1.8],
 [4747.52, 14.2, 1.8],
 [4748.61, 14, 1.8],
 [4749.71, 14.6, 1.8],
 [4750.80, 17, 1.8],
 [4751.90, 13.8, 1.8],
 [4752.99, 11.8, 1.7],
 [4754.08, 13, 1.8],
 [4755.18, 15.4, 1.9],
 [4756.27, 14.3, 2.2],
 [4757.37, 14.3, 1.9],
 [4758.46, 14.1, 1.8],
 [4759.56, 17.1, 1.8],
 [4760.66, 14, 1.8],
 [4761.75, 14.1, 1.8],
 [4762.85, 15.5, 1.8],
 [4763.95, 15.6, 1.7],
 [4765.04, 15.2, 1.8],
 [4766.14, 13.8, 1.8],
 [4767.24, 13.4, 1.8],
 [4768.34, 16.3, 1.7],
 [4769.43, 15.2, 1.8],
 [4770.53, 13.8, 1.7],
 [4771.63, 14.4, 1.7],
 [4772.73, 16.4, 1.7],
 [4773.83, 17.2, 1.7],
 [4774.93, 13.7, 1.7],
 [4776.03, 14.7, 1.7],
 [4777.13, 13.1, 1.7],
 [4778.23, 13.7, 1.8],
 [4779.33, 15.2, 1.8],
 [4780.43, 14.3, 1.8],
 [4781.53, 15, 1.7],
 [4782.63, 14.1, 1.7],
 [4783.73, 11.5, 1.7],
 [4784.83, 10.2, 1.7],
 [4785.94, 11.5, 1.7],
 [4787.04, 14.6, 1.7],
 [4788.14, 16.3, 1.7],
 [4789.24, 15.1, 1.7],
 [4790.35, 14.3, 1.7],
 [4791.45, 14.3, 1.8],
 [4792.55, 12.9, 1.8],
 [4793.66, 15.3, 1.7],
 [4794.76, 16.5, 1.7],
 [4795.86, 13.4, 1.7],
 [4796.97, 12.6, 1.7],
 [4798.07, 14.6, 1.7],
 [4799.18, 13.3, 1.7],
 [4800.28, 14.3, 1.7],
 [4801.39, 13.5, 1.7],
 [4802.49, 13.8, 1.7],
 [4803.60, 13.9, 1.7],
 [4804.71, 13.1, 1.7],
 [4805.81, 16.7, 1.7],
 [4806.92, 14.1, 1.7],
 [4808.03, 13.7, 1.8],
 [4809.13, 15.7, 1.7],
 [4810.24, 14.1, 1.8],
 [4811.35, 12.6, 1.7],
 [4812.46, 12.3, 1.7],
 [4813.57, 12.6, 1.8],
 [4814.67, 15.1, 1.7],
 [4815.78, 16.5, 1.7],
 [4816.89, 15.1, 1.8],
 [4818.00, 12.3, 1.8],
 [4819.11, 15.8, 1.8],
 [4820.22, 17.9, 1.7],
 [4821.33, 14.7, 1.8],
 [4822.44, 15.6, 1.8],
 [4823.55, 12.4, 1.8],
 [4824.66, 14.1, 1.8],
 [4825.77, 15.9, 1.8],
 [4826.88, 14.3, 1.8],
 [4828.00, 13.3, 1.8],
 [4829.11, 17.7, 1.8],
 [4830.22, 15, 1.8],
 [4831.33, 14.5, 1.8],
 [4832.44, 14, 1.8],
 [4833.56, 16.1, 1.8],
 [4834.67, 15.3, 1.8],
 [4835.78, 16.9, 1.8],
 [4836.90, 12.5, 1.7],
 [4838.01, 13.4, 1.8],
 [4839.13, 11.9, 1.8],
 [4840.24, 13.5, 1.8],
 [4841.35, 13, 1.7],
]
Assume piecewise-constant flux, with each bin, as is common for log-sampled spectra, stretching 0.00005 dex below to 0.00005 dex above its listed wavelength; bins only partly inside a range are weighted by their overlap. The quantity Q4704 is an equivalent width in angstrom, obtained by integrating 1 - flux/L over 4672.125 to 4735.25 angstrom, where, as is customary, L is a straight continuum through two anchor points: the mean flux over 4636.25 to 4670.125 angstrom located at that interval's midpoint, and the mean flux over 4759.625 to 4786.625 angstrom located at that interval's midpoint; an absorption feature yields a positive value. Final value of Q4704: 9.6 angstrom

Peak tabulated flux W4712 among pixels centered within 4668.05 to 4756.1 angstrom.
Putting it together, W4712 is 17.1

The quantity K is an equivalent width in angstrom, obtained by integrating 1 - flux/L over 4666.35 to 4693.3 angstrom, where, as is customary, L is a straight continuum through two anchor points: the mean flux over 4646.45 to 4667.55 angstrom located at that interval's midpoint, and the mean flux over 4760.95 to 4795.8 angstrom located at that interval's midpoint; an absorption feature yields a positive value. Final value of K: 3.7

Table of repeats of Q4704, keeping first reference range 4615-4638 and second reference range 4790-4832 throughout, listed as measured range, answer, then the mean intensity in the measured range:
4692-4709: 3.2 angstrom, 10.5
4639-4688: -0.2 angstrom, 12.4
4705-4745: 4.8 angstrom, 11.7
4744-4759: -0.9 angstrom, 14.4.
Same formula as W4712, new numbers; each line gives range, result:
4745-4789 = 17.2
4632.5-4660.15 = 16.4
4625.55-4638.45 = 14.8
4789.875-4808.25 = 16.7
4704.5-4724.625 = 14.3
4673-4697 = 14.7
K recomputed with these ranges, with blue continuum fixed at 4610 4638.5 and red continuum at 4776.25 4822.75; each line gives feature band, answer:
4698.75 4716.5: 4.93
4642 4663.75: -3.57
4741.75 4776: -3.25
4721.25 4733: 0.34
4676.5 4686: -0.08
